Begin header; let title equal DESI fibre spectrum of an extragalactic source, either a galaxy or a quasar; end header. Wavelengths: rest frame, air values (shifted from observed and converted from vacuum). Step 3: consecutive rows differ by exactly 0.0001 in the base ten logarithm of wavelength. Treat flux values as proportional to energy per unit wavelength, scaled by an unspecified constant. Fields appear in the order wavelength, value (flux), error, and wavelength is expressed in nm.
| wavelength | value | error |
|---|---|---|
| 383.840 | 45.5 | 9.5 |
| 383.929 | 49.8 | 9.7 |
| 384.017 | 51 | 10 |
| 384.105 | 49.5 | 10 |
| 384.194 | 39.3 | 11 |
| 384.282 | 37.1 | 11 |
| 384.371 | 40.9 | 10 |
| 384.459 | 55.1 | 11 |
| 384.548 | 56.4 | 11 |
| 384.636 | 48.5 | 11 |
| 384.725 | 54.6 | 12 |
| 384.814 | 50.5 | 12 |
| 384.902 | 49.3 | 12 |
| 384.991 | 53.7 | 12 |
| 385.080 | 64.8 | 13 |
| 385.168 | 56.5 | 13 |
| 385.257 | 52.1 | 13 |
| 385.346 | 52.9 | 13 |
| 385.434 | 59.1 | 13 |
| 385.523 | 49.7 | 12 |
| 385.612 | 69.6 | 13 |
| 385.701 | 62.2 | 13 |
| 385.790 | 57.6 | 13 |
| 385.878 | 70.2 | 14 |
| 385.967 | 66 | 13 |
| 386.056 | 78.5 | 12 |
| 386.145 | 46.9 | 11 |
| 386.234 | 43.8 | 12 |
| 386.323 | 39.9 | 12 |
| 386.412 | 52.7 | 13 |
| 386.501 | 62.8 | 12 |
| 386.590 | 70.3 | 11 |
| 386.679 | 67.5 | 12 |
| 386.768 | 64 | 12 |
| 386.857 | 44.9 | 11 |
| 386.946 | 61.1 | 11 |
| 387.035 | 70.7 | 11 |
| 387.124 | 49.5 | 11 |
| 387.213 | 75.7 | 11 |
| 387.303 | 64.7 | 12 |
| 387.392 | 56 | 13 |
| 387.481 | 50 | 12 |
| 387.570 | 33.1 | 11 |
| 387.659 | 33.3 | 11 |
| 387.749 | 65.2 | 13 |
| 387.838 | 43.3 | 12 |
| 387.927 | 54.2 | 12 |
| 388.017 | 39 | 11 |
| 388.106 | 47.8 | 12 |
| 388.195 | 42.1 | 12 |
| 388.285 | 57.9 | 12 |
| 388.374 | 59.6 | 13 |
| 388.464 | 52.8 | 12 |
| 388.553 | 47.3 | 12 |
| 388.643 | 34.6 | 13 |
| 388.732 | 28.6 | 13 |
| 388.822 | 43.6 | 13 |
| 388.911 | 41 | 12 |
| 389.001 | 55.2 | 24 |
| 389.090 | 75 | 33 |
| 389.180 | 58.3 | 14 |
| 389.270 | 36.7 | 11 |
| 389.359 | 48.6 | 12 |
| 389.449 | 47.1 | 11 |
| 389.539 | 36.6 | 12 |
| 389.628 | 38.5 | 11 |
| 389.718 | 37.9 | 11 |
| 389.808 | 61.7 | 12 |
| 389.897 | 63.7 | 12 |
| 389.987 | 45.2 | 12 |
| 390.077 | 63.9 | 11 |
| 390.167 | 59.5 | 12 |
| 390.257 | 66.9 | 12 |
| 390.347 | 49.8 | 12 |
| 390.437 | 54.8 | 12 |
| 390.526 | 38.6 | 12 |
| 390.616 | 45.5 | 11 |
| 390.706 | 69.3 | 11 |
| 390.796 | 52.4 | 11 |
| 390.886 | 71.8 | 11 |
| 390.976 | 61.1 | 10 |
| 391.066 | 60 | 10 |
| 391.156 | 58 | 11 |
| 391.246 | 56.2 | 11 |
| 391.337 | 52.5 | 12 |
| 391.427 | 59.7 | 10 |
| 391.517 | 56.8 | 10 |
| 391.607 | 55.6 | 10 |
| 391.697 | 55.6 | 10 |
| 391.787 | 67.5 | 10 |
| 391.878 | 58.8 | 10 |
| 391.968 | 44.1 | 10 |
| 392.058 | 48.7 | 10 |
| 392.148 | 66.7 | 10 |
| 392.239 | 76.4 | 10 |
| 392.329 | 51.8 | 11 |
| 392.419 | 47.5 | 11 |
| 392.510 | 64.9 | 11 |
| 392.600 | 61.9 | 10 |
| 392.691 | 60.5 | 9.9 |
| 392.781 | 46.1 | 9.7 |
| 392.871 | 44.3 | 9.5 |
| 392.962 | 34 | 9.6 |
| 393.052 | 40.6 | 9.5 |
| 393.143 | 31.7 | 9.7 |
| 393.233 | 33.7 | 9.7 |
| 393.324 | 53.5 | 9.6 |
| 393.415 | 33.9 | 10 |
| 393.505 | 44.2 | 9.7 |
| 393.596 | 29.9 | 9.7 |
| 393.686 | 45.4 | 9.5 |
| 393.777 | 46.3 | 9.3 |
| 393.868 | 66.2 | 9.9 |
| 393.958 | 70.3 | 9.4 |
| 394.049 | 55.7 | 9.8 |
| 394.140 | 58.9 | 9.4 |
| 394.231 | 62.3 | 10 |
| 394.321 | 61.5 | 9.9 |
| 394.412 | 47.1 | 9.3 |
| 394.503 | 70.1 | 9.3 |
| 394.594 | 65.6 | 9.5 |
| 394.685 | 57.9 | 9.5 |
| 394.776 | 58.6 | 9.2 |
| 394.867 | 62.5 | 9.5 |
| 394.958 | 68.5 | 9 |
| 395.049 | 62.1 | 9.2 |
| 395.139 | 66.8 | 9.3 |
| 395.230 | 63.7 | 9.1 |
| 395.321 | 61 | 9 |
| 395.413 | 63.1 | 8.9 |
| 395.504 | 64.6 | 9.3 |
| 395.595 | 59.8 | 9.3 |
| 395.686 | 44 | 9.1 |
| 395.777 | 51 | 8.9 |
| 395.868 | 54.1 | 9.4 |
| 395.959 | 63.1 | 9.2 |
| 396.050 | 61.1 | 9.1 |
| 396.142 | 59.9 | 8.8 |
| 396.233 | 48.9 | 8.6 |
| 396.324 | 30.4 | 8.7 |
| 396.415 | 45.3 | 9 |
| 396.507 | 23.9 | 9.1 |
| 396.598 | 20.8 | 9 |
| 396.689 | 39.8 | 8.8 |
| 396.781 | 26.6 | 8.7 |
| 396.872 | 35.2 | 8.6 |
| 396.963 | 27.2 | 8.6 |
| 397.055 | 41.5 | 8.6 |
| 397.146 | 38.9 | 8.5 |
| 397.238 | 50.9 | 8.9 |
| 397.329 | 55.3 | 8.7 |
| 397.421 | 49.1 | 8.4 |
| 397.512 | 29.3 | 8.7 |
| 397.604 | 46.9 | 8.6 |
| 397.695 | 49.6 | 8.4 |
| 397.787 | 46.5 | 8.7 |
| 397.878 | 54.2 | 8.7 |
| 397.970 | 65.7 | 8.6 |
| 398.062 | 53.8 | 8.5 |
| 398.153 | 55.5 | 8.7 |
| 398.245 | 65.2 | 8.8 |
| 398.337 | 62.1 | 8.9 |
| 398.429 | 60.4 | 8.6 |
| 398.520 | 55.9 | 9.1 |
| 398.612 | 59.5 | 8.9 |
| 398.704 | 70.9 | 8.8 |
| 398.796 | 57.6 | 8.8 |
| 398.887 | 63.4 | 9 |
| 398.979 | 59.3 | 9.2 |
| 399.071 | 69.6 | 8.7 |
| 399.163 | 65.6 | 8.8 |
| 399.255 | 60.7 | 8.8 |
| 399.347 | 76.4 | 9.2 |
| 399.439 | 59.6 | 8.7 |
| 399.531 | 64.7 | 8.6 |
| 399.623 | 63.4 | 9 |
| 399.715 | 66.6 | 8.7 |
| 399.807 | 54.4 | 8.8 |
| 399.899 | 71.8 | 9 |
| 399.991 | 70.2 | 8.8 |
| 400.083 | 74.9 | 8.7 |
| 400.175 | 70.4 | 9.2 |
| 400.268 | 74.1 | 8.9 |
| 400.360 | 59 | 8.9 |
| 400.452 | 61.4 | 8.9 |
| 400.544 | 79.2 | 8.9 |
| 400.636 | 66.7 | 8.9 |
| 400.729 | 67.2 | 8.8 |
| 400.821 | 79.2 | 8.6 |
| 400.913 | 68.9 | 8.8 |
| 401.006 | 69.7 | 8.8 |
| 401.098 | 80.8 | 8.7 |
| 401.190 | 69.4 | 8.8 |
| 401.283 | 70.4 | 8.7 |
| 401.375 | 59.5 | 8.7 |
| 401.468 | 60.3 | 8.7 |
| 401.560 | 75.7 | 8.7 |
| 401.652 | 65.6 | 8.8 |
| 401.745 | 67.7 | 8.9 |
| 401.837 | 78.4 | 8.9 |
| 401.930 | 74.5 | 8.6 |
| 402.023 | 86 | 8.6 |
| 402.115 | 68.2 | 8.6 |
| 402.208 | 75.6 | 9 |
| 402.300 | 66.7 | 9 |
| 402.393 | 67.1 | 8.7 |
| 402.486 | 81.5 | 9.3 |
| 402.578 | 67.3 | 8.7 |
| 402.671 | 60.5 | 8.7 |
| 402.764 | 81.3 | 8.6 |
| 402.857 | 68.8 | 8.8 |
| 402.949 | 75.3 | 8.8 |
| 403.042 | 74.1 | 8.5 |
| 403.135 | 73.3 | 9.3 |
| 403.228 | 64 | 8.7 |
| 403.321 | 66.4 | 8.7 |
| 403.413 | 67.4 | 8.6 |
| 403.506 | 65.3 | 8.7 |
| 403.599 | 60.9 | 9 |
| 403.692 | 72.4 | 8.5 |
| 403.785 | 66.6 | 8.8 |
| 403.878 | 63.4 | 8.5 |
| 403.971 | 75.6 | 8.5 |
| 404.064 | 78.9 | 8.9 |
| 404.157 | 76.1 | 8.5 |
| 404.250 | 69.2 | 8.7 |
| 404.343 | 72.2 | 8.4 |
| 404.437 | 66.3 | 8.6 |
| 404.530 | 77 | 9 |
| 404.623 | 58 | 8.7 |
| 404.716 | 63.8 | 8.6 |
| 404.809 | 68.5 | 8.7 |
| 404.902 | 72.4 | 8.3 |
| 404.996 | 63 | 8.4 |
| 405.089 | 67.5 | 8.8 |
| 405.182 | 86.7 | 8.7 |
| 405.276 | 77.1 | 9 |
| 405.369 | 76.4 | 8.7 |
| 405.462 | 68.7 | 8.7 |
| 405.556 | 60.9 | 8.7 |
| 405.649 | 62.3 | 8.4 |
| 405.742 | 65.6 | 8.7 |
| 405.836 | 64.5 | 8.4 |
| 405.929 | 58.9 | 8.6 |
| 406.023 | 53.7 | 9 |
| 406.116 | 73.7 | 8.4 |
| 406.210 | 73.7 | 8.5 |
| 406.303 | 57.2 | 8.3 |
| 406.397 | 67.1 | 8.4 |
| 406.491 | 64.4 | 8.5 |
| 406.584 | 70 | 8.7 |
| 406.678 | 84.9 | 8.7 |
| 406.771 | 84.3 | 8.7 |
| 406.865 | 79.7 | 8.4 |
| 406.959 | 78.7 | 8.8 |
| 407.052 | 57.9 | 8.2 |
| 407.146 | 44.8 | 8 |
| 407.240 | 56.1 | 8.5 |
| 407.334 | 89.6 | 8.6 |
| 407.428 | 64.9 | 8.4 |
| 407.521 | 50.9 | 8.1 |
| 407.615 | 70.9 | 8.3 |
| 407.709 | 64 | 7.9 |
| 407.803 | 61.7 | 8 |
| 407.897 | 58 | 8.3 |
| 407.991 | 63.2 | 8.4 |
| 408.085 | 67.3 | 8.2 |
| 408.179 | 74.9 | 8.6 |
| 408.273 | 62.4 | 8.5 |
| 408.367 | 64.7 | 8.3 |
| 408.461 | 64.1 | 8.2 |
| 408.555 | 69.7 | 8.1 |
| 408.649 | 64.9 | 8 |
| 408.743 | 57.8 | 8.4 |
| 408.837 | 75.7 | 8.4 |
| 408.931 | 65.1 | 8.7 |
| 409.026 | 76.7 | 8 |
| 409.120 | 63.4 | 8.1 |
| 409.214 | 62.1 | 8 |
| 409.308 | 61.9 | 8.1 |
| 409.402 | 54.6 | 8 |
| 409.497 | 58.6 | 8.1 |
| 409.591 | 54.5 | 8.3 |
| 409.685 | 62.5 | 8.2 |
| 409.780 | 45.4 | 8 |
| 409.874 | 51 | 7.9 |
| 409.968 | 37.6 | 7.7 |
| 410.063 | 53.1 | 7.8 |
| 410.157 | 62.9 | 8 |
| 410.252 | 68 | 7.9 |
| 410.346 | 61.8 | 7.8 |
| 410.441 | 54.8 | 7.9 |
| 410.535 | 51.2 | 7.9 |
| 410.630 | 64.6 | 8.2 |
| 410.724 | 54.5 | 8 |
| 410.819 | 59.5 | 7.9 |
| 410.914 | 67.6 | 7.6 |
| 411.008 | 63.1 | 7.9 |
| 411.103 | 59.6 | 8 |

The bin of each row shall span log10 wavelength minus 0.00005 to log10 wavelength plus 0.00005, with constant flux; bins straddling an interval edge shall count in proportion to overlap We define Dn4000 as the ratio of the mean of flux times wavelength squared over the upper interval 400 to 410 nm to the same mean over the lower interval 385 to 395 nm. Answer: 1.3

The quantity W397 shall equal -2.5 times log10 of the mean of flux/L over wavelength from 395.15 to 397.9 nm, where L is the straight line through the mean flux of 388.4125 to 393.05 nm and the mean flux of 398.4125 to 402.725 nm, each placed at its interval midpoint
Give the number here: 0.30 mag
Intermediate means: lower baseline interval 53.1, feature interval 47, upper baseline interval 68.1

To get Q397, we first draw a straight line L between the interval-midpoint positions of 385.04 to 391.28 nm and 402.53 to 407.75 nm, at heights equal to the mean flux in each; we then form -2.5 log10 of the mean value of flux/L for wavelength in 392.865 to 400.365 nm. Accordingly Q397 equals 0.13 mag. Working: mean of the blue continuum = 54.2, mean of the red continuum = 68.6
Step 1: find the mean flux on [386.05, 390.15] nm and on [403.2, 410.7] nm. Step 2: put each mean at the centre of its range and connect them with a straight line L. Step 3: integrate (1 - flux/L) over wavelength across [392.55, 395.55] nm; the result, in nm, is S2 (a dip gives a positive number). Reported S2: 0.10 nm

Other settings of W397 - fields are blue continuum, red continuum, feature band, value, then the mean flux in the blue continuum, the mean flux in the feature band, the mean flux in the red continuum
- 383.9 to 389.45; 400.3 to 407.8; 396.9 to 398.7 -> 0.233 mag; 53.1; 51.2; 69.2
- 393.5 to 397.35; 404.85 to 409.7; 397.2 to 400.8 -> -0.092 mag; 51.9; 61.4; 66.5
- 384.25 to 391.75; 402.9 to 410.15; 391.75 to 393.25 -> 0.097 mag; 53.9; 52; 66.2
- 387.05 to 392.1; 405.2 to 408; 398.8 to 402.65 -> -0.114 mag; 52.5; 68.9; 67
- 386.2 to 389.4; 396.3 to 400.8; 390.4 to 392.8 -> -0.078 mag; 52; 57.3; 55.7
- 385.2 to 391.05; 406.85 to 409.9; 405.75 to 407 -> -0.120 mag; 53.9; 69.9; 63.5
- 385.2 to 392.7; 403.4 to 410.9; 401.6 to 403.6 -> -0.136 mag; 54.8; 71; 65.2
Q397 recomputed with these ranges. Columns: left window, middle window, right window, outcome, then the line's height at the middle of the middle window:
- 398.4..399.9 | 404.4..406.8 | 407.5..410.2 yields -0.11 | 62.1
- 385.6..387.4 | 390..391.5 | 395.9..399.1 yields -0.02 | 56.4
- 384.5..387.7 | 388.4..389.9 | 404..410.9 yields 0.22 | 57.9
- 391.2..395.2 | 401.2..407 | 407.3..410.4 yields -0.17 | 60.1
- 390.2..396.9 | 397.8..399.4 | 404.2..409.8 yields -0.06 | 58.2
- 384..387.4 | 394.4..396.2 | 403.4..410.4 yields 0.00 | 60.6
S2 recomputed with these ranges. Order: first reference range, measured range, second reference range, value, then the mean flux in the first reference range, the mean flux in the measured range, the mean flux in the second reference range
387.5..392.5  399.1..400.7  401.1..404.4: -0.01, 52.4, 67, 70.6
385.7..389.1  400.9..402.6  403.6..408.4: -0.17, 53.7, 71.3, 68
